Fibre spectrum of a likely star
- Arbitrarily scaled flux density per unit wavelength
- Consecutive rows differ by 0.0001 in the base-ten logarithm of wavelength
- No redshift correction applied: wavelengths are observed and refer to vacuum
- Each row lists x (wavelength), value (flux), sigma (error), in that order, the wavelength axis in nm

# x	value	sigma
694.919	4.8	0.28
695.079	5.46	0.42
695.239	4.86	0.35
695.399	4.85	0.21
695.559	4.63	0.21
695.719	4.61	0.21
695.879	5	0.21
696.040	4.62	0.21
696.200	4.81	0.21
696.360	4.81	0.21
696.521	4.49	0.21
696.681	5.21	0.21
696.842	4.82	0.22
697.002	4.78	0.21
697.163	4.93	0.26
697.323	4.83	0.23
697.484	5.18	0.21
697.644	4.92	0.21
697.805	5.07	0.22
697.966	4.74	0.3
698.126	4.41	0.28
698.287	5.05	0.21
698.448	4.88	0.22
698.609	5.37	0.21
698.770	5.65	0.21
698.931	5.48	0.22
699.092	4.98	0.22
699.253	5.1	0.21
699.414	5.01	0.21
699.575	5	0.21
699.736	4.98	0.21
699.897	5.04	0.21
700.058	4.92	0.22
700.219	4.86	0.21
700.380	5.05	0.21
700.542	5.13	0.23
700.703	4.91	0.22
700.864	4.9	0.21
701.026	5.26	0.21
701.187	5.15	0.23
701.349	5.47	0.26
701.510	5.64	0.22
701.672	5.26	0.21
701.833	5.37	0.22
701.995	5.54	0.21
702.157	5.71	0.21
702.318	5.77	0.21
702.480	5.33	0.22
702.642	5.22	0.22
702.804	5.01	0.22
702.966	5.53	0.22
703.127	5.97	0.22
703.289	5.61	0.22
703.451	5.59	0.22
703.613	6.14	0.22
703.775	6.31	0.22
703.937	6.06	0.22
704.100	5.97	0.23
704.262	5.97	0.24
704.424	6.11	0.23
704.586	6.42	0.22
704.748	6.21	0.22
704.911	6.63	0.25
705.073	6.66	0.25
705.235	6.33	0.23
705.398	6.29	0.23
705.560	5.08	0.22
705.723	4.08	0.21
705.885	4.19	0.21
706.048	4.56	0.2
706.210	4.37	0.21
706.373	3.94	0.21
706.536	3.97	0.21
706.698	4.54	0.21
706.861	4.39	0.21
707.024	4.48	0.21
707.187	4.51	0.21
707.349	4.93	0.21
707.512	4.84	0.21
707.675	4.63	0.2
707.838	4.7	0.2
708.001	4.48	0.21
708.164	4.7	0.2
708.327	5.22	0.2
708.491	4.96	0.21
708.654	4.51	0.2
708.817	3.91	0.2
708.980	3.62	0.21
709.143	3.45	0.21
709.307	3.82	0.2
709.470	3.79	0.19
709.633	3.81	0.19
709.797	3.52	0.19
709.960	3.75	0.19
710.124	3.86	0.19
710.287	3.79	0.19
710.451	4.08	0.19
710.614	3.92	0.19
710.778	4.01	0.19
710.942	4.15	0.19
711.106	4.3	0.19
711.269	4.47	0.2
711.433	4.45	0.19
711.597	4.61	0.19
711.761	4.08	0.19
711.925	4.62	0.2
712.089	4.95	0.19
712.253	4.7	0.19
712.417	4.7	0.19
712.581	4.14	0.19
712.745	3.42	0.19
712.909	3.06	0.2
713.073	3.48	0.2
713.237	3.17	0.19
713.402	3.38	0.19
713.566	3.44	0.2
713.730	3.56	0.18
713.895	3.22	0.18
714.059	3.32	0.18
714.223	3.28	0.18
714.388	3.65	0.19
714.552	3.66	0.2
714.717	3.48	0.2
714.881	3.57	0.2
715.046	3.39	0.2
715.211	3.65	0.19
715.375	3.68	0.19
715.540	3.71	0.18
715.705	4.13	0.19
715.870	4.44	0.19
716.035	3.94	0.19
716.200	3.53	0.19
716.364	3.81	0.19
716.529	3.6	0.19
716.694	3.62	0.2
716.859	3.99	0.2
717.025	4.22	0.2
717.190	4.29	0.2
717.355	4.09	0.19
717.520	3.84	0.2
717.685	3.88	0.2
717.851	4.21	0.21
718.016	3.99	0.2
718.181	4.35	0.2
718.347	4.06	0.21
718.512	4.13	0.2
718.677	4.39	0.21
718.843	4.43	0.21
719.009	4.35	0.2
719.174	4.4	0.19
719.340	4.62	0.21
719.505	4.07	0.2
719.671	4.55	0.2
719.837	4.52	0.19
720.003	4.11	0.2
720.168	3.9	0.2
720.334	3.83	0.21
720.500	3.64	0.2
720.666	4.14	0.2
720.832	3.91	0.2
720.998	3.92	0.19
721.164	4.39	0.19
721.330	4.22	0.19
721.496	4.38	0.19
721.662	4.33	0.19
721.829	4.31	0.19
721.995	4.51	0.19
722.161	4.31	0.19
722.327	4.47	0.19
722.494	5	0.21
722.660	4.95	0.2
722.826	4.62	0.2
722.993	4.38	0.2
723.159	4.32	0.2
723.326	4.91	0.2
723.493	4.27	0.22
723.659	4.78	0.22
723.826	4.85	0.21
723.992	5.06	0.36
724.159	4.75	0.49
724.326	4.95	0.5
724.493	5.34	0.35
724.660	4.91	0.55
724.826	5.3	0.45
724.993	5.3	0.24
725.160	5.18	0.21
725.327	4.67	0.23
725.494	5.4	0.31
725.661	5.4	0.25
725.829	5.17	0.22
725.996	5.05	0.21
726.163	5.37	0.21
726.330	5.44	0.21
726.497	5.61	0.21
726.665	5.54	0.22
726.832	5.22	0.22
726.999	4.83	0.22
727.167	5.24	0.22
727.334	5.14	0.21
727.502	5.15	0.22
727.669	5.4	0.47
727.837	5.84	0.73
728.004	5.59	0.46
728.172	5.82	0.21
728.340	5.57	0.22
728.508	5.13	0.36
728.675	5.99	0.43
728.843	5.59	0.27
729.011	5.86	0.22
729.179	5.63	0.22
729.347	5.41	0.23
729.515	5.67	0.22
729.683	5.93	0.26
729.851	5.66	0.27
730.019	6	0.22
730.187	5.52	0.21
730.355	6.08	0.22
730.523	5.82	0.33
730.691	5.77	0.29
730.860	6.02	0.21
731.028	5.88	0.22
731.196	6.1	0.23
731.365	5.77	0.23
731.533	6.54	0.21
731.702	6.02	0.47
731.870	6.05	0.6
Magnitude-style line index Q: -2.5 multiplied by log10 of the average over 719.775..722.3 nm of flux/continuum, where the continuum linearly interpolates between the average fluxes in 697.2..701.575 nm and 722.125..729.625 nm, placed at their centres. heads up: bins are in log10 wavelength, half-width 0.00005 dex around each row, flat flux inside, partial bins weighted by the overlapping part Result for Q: 0.23 mag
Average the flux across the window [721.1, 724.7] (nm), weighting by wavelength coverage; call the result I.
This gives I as 4.63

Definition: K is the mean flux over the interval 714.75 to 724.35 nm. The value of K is 4.21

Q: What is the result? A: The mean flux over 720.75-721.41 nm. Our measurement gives 4.11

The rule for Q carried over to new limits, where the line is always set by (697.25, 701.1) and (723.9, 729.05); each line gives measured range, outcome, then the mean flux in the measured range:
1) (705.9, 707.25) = 0.18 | 4.33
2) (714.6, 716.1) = 0.35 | 3.77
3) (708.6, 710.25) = 0.33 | 3.79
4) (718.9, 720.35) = 0.22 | 4.28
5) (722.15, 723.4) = 0.14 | 4.64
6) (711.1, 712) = 0.16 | 4.43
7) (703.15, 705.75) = -0.18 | 6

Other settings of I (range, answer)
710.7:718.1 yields 3.89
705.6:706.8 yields 4.27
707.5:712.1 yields 4.22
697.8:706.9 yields 5.31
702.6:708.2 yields 5.27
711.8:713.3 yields 4.04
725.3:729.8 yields 5.44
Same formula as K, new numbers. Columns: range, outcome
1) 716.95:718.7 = 4.12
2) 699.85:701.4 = 5.06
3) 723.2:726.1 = 5.01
